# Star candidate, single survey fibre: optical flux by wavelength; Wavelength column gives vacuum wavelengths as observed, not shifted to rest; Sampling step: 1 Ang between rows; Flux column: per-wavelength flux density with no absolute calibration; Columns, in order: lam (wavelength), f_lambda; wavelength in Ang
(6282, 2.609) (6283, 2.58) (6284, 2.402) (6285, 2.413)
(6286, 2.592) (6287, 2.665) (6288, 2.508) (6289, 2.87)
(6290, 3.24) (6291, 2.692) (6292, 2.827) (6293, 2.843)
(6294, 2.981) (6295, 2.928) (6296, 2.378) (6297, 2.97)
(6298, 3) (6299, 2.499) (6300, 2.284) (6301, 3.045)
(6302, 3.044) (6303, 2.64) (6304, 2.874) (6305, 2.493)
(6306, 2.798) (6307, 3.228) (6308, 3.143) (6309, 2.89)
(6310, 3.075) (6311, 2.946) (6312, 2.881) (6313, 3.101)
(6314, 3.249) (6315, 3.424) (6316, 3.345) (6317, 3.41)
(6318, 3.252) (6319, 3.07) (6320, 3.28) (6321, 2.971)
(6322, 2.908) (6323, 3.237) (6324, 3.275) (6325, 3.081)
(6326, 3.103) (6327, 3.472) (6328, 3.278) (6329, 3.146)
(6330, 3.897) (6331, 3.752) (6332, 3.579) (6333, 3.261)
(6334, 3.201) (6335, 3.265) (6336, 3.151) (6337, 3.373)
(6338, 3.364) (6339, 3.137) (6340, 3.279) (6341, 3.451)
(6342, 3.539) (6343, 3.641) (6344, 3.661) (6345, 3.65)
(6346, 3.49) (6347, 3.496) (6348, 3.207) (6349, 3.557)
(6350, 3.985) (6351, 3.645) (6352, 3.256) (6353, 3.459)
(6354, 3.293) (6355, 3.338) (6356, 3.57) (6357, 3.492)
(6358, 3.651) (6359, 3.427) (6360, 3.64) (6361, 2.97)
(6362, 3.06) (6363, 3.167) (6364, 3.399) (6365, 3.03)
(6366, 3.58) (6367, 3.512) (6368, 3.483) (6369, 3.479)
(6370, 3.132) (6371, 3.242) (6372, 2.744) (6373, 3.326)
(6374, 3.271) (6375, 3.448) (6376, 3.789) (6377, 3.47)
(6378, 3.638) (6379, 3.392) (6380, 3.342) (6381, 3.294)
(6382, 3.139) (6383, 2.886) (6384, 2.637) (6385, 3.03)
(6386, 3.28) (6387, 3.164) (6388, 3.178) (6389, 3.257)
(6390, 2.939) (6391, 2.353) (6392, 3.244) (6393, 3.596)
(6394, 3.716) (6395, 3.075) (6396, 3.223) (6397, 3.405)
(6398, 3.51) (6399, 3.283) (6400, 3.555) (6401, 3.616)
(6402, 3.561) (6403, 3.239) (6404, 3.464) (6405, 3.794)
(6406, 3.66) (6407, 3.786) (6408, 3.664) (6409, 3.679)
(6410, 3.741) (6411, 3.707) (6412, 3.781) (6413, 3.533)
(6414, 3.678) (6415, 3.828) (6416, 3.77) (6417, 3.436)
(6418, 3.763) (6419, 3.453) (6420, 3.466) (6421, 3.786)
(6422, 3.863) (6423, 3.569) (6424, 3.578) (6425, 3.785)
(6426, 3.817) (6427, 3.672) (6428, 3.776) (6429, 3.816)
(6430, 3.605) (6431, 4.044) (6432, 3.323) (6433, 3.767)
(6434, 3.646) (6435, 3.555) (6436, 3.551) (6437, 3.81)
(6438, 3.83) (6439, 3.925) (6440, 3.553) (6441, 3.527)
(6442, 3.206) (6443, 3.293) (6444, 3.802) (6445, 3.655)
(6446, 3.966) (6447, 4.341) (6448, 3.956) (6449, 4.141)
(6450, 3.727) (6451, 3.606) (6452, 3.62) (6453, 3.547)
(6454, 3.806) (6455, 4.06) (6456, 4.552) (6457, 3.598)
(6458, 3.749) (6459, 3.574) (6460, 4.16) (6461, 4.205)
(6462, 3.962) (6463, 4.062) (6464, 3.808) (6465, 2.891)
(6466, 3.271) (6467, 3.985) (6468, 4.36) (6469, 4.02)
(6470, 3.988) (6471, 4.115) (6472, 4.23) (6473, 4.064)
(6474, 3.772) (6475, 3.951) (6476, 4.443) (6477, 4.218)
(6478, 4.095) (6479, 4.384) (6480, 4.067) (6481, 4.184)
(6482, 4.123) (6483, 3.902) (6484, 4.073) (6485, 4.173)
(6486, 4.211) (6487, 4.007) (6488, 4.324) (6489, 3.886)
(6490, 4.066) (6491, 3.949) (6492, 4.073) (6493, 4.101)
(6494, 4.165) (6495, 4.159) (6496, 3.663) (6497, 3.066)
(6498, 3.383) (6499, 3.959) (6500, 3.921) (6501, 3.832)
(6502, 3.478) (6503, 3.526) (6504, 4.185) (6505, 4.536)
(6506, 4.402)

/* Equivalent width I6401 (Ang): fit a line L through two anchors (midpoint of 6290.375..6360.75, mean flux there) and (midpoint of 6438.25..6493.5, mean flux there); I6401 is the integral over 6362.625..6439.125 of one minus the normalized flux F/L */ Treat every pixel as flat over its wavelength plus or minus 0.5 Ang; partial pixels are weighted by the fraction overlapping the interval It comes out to 2.7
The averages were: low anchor 3.21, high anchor 3.93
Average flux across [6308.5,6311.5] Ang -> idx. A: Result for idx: 2.97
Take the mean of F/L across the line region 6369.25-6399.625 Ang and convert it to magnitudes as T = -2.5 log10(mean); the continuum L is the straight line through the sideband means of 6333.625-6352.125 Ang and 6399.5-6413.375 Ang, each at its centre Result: 0.10 mag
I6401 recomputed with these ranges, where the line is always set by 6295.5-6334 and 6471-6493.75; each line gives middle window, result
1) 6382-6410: 2.0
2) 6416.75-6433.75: 0.4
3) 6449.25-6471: 0.7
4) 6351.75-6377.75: 0.2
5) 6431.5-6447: 0.8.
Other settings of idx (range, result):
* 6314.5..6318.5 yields 3.36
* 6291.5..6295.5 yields 2.89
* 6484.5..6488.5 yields 4.18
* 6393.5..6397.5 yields 3.35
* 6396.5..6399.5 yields 3.4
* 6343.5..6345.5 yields 3.66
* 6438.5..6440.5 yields 3.74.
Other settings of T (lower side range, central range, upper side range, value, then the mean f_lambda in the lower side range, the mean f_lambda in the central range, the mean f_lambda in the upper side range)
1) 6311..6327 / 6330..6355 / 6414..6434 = -0.05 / 3.17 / 3.45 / 3.69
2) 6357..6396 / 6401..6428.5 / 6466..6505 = -0.04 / 3.27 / 3.66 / 4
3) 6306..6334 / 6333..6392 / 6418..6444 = 0.02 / 3.22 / 3.32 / 3.65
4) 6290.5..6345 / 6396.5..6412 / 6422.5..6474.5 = 0.00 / 3.13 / 3.58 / 3.79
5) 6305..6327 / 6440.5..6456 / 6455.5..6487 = 0.03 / 3.12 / 3.78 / 4.01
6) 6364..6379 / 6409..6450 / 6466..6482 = 0.02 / 3.37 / 3.71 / 4.1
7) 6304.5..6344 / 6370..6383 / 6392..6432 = 0.05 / 3.23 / 3.32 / 3.61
